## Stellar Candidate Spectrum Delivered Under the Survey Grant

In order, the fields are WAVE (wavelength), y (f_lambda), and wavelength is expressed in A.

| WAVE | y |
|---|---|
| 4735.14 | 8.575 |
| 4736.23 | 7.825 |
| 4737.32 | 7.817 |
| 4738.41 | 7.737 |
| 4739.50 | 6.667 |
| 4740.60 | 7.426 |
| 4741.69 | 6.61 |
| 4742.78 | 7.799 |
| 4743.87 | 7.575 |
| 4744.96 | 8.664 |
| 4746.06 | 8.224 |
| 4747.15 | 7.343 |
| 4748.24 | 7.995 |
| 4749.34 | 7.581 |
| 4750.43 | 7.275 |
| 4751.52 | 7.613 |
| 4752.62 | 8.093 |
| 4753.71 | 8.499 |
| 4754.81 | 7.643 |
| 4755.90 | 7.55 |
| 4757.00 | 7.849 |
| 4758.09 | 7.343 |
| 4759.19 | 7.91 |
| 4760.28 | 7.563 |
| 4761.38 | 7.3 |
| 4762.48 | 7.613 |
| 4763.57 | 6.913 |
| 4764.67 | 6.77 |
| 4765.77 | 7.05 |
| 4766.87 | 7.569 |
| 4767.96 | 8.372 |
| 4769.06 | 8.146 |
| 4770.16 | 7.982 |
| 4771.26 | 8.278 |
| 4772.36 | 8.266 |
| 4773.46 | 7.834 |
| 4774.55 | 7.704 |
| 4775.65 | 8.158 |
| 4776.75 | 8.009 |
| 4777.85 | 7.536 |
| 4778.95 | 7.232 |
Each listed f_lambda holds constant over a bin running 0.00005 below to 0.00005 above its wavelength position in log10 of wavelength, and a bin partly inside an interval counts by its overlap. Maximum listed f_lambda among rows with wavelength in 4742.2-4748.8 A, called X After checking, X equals 8.664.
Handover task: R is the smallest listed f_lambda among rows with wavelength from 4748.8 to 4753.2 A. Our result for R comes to 7.275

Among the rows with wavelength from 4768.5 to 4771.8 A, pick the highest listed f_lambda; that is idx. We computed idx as 8.278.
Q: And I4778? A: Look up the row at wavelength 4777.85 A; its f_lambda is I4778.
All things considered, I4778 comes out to 7.536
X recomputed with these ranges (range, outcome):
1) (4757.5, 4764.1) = 7.91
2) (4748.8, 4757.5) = 8.499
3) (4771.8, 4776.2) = 8.266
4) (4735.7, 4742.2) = 7.825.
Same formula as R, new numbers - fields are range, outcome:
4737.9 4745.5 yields 6.61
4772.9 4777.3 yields 7.704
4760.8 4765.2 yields 6.77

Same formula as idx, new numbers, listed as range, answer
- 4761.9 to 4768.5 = 8.372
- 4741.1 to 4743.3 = 7.799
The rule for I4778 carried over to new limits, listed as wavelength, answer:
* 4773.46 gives 7.834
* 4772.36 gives 8.266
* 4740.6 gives 7.426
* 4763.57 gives 6.913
